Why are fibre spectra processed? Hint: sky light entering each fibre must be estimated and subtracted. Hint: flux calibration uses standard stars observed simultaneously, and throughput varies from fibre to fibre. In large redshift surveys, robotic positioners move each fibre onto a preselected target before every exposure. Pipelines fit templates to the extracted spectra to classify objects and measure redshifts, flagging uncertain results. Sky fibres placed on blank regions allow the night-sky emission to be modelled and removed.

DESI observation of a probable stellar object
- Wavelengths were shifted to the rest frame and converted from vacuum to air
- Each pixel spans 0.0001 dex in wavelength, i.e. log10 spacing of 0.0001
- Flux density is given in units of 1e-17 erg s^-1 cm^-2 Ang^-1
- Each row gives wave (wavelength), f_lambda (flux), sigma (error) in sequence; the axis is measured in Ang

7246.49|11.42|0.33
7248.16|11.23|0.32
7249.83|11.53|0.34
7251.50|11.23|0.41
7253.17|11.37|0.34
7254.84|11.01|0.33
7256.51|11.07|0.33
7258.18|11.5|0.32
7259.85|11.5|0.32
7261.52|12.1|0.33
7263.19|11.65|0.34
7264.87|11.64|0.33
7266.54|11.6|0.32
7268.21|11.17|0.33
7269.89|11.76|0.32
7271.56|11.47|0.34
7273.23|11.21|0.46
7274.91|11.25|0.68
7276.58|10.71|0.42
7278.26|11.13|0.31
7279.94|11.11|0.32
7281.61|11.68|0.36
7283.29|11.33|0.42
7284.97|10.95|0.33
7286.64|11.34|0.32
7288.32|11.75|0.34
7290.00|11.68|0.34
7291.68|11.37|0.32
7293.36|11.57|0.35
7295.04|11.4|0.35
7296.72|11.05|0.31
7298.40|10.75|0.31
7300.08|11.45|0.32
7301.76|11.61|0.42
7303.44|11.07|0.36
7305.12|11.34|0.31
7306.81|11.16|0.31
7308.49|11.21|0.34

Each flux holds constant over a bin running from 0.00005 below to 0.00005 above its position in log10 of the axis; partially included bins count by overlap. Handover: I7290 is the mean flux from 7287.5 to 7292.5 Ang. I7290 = 11.6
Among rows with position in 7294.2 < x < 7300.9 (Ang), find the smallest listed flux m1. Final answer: 10.75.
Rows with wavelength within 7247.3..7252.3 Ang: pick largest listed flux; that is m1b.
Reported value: 11.53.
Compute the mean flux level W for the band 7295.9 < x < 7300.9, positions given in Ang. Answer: 11.1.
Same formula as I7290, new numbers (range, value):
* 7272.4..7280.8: 11.1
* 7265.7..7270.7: 11.5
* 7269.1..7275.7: 11.4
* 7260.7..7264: 11.9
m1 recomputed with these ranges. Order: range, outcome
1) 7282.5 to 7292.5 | 10.95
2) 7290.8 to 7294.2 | 11.37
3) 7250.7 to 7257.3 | 11.01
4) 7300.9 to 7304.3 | 11.07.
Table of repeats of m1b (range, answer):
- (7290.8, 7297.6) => 11.57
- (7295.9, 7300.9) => 11.45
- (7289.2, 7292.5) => 11.68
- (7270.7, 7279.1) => 11.47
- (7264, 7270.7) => 11.76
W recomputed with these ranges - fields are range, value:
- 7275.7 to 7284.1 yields 11.2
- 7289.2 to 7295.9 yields 11.5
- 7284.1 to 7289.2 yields 11.4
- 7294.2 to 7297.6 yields 11.2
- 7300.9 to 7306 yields 11.3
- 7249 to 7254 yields 11.4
